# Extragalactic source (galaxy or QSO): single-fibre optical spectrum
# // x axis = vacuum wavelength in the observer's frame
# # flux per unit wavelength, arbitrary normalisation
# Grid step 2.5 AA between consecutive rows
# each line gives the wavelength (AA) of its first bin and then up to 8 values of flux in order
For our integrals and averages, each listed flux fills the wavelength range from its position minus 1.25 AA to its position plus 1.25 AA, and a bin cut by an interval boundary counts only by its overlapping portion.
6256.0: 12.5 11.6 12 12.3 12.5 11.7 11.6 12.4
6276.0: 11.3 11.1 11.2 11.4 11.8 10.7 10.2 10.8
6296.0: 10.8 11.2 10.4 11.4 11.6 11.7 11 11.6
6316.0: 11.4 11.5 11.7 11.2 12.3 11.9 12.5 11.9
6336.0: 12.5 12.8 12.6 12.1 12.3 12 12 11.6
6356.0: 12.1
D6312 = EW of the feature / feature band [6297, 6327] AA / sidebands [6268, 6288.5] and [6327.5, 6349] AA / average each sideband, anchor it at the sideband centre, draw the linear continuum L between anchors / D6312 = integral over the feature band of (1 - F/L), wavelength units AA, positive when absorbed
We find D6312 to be 1.4 AA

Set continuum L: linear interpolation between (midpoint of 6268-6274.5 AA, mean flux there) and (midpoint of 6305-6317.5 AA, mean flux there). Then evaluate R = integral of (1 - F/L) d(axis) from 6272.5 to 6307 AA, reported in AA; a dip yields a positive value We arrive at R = 1.61 AA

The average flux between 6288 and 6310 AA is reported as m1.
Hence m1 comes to 11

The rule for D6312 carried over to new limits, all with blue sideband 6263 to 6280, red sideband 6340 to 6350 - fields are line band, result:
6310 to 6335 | 0.8 AA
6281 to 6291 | 0.6 AA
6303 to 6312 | 0.4 AA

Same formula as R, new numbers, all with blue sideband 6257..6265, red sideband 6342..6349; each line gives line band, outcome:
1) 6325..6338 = -0.1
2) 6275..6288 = 0.8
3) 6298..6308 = 0.7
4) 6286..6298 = 1.3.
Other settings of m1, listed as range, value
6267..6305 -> 11.2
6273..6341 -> 11.5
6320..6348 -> 12.2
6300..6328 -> 11.5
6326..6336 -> 12.2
